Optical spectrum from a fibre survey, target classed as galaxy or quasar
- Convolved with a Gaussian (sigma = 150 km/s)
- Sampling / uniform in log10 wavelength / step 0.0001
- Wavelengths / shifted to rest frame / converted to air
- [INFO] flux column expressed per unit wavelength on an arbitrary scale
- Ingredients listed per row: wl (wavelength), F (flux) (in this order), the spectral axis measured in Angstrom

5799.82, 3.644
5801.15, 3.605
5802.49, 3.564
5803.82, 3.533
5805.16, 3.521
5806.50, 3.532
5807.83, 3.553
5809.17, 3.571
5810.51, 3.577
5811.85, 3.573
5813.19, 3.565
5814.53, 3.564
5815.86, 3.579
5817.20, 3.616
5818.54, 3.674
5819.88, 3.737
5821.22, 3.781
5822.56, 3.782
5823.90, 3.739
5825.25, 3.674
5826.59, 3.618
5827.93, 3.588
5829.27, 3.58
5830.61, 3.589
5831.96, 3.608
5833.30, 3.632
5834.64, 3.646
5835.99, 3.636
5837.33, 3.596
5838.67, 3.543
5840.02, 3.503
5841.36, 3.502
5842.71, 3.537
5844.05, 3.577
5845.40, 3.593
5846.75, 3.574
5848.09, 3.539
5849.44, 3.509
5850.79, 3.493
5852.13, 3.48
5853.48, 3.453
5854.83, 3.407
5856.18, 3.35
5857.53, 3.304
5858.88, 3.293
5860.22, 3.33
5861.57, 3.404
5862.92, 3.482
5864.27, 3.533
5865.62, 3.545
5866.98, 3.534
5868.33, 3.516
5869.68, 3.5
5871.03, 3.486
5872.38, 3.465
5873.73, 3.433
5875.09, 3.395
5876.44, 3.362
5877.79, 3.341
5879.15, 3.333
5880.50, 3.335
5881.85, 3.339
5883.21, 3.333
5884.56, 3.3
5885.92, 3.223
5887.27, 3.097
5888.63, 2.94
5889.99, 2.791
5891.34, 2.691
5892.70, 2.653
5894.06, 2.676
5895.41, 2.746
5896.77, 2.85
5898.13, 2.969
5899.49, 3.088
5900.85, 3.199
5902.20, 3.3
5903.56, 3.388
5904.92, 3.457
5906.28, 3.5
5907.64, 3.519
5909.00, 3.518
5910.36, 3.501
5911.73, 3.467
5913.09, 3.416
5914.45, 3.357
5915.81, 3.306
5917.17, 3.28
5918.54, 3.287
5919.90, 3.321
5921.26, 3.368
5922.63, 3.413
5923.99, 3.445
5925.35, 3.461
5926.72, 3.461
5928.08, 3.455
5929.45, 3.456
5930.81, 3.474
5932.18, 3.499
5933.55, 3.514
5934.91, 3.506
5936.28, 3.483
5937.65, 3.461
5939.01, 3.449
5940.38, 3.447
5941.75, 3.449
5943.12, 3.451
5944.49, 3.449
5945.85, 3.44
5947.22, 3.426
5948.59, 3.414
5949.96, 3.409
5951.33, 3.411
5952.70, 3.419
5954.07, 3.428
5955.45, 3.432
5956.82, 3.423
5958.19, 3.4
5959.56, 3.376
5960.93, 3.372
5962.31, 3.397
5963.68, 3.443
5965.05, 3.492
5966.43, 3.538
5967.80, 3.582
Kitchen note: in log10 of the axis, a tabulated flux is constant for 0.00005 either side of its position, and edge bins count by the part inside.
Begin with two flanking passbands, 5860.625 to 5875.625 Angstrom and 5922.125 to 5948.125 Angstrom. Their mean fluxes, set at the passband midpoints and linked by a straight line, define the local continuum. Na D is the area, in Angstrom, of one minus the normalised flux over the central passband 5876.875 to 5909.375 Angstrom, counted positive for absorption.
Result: 3.0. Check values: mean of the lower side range 3.48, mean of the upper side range 3.46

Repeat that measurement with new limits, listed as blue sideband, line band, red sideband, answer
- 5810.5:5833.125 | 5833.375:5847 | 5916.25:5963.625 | 0.1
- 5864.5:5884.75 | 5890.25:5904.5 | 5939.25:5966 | 1.9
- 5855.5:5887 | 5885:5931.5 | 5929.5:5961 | 2.5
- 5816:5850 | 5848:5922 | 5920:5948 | 4.8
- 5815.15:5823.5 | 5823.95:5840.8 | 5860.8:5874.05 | 0.2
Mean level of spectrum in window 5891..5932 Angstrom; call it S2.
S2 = 3.28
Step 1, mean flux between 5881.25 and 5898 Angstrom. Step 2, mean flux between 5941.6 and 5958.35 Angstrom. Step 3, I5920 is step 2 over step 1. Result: 1.16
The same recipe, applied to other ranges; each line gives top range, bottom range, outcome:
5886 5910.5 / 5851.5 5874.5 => 0.90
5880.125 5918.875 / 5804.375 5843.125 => 0.88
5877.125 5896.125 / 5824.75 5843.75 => 0.85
